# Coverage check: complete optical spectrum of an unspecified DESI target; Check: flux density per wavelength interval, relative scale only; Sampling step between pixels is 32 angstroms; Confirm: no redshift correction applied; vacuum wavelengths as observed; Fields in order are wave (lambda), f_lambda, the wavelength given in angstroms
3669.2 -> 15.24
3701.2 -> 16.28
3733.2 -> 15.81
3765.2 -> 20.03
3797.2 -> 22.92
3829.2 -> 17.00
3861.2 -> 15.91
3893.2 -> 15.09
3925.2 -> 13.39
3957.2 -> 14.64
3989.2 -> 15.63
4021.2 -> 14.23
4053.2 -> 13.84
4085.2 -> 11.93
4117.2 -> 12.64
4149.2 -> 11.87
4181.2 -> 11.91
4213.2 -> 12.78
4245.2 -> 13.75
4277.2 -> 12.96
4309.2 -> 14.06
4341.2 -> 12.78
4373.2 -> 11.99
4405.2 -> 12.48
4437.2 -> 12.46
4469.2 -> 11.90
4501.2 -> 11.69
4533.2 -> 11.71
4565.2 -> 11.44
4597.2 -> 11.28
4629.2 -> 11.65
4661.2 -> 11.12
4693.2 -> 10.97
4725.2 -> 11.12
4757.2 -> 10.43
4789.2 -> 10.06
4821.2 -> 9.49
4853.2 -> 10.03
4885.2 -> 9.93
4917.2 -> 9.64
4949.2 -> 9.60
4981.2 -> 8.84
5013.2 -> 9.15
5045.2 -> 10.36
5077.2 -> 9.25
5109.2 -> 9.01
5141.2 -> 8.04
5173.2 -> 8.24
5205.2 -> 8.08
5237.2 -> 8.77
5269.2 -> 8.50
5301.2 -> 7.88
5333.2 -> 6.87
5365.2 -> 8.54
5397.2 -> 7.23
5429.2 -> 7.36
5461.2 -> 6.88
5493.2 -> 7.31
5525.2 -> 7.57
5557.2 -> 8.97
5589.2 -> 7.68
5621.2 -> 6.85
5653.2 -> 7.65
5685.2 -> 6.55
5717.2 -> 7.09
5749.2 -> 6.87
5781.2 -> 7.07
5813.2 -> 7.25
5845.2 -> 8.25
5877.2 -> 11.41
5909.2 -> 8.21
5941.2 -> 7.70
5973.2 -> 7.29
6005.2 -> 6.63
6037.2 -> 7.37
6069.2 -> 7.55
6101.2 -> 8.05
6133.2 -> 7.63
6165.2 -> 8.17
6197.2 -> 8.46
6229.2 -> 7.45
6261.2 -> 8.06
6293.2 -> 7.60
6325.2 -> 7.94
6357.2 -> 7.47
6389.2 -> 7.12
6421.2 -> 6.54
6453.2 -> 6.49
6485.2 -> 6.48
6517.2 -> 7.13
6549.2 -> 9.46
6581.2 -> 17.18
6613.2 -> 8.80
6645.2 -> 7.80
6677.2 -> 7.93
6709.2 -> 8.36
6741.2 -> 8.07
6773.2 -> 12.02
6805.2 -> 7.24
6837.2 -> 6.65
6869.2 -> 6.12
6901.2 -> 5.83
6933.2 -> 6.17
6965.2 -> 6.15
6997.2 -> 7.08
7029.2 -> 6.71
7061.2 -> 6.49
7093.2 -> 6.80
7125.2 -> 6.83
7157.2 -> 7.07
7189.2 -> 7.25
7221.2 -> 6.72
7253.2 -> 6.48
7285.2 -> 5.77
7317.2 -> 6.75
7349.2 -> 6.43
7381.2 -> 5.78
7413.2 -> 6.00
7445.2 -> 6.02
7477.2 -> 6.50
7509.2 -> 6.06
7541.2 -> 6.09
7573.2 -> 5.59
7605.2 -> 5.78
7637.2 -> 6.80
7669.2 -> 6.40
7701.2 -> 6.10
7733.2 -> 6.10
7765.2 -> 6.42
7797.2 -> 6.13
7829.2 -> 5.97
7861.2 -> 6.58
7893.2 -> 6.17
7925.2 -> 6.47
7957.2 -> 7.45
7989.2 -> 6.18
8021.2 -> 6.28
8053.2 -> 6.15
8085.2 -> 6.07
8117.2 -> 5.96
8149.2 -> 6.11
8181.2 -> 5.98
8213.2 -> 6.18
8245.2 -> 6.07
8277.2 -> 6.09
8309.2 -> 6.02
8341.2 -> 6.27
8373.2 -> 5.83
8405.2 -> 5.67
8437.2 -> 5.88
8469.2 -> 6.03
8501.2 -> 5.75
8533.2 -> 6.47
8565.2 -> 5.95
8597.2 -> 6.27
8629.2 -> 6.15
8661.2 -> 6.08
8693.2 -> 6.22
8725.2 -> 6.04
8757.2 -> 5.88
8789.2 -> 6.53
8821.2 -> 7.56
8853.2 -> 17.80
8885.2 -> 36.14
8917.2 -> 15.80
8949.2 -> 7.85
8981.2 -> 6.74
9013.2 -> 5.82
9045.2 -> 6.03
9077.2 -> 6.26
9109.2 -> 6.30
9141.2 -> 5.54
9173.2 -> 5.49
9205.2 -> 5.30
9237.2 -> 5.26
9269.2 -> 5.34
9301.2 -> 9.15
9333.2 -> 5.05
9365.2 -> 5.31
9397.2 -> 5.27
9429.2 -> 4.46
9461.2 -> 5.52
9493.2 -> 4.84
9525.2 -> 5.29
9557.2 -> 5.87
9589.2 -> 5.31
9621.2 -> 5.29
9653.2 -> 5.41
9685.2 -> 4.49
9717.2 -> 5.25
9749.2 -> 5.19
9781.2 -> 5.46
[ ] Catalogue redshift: 0.35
